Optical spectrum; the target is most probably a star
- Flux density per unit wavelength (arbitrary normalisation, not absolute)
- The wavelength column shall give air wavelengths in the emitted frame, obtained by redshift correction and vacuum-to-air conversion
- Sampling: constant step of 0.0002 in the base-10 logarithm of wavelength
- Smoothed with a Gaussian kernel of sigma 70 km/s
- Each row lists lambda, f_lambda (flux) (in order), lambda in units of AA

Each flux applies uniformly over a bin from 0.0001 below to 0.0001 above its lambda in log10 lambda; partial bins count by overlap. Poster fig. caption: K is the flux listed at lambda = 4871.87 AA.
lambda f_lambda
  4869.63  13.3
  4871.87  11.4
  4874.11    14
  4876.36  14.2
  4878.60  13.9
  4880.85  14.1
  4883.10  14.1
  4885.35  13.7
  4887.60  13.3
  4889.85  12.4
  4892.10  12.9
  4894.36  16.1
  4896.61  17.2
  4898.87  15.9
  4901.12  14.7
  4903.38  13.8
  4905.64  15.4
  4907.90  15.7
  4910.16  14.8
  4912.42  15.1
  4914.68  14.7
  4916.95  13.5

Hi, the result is 11.4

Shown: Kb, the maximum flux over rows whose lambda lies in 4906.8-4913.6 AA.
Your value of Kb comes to 15.7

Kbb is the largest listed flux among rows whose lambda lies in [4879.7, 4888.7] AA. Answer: 14.1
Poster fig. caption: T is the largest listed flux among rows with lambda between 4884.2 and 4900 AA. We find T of 17.2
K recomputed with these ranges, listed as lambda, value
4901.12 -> 14.7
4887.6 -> 13.3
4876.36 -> 14.2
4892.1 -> 12.9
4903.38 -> 13.8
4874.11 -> 14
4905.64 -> 15.4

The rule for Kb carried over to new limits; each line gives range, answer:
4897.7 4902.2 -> 15.9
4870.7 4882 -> 14.2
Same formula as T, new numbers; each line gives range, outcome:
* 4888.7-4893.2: 12.9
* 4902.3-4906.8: 15.4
